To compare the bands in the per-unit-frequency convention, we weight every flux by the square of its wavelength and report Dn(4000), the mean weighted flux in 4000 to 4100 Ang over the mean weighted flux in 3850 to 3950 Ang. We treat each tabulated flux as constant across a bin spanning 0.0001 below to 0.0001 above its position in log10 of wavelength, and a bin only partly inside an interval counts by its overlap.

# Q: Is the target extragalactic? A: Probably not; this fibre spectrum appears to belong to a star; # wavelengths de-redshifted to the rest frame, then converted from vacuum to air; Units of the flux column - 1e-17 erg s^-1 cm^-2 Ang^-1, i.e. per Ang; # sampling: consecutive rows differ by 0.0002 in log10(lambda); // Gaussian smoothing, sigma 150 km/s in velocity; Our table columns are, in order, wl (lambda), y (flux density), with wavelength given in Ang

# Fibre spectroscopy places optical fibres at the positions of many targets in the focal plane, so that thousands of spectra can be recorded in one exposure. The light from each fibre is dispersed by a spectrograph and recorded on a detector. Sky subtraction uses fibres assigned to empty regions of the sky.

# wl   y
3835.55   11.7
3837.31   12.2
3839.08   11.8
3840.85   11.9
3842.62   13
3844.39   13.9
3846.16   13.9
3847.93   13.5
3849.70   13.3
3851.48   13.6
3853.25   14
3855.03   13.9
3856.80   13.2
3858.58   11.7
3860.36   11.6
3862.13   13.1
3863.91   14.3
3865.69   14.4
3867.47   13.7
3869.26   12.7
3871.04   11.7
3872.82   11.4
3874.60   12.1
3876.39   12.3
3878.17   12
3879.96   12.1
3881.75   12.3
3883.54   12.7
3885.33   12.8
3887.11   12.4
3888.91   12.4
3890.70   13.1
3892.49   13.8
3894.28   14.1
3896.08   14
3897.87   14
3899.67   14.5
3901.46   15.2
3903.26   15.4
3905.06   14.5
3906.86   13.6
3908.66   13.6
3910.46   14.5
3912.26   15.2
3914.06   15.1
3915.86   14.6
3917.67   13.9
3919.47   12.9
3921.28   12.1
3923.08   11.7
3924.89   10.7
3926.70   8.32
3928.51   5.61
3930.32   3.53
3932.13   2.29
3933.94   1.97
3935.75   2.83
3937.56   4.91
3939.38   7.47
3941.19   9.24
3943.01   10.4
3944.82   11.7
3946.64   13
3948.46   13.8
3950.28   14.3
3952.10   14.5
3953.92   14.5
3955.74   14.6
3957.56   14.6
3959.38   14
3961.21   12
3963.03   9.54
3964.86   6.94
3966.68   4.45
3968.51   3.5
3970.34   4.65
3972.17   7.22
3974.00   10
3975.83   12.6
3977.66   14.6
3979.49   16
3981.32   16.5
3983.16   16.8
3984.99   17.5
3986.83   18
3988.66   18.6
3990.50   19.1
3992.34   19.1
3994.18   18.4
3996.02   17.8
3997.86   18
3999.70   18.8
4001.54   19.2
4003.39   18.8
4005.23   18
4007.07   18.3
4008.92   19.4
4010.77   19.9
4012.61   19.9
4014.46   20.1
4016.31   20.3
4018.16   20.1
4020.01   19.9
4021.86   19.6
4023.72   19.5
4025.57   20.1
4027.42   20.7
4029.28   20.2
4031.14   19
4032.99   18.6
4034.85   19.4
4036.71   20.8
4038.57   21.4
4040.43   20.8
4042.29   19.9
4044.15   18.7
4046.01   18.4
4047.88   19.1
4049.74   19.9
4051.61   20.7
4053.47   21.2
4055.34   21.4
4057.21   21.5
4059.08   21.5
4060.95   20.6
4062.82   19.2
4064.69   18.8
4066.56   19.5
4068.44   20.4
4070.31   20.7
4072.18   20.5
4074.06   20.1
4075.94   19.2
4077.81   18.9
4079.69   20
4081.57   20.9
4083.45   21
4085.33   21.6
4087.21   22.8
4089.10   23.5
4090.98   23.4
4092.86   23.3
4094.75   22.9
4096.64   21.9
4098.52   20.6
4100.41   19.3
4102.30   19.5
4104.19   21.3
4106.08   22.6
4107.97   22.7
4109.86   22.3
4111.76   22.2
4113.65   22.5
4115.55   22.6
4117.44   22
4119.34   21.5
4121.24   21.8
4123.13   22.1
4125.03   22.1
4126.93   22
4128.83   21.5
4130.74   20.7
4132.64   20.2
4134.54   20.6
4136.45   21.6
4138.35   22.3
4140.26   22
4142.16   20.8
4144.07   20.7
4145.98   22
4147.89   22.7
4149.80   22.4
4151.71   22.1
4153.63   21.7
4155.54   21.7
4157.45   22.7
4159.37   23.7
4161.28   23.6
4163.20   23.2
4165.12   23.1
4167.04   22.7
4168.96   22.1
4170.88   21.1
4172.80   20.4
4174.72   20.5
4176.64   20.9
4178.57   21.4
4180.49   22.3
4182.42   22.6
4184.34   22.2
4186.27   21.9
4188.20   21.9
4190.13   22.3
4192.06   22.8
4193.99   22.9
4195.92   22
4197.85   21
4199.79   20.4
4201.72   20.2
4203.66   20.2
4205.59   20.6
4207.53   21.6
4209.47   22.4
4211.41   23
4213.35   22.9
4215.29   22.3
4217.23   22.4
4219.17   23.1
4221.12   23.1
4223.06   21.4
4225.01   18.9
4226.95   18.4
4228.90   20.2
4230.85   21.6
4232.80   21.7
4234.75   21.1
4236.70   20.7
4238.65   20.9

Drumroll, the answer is 1.85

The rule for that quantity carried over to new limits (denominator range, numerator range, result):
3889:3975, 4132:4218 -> 2.25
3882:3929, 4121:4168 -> 1.88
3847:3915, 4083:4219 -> 1.87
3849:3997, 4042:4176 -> 1.89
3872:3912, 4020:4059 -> 1.62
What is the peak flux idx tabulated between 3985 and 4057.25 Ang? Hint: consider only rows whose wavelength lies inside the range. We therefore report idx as 21.5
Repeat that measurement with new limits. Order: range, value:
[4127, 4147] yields 22.3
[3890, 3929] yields 15.4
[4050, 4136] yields 23.5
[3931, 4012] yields 19.9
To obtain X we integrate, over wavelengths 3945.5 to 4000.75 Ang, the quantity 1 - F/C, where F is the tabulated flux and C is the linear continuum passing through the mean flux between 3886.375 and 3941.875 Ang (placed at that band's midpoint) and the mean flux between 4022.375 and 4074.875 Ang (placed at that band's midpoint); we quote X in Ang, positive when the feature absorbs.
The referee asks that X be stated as 5.1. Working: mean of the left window 11.2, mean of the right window 20.1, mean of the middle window 13.8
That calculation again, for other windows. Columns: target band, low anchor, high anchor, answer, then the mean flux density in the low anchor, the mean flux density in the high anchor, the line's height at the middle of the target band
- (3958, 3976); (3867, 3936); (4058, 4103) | 7.9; 11.9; 20.8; 15.2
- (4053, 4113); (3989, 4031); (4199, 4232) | -3.2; 19.3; 21.3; 20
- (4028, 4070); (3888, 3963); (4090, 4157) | -4.9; 11.7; 21.8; 18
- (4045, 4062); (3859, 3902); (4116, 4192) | -1.7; 13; 21.9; 18.6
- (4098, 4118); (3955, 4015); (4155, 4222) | -2.4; 15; 22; 19.3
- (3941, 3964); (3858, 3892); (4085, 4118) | 4.3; 12.6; 22.1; 15.8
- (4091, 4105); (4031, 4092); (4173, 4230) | -0.5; 20.4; 21.6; 20.7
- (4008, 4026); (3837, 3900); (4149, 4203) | -2.7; 13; 22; 17.3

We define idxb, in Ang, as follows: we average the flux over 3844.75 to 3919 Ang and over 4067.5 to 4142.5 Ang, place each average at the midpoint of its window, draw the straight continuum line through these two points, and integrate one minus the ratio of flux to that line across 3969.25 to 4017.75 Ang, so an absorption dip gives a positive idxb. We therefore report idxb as 1.9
